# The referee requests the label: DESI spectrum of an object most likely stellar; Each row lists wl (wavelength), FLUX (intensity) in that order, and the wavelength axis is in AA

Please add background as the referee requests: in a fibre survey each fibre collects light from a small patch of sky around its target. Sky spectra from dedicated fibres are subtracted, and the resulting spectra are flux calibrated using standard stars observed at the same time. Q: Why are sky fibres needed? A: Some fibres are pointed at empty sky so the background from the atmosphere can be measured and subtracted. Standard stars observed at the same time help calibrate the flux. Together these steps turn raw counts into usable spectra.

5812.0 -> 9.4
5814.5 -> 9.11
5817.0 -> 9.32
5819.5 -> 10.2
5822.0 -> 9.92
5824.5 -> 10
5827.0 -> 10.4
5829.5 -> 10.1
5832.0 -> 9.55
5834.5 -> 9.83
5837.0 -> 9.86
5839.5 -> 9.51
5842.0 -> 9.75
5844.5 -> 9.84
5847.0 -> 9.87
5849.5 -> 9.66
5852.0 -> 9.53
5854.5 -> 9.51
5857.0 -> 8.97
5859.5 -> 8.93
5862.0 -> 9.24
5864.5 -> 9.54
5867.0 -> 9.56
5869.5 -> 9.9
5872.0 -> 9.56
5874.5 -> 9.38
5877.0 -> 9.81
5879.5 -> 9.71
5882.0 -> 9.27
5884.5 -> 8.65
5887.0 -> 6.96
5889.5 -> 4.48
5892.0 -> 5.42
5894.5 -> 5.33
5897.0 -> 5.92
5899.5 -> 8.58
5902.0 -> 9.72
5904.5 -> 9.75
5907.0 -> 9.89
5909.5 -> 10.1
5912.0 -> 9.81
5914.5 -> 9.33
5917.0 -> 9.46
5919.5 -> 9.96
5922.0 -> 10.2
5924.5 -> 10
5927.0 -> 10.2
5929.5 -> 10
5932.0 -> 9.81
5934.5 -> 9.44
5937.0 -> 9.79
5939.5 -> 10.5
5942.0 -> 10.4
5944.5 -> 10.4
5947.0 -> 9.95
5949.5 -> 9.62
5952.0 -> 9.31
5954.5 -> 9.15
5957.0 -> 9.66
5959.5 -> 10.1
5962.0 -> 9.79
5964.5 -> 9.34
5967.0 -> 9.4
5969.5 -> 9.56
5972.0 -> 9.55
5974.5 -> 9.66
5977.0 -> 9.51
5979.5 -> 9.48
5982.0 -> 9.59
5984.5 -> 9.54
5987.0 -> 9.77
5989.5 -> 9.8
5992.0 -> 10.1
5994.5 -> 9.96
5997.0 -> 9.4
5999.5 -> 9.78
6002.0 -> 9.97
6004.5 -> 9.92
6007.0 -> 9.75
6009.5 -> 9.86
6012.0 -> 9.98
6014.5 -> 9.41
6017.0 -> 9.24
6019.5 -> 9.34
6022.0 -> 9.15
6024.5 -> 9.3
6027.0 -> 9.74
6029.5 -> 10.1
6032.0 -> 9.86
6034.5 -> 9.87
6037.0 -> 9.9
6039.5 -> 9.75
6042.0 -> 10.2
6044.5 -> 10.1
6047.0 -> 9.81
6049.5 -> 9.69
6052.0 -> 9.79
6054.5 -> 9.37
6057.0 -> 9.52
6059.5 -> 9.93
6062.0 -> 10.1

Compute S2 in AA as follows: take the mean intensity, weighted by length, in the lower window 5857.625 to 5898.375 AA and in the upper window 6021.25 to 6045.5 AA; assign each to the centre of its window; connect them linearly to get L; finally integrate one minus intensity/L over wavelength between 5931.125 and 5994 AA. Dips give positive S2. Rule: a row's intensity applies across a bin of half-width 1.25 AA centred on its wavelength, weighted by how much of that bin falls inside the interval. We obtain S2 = -4.4 AA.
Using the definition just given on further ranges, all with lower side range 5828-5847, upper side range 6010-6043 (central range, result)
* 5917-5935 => -0.4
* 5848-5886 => 1.4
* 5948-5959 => 0.3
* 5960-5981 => 0.3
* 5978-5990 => 0.1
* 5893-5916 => 2.5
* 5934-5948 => -0.6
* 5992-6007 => -0.2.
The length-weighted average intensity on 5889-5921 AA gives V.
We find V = 8.39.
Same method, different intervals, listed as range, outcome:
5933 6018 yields 9.73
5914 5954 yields 9.89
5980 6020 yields 9.72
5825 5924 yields 9.11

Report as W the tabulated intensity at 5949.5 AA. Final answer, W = 9.62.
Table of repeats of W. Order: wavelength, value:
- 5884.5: 8.65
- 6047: 9.81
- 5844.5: 9.84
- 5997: 9.4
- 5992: 10.1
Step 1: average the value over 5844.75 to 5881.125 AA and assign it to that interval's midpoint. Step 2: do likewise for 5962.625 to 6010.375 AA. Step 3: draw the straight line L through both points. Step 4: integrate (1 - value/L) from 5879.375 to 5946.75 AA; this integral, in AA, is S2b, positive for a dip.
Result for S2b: 4.1 AA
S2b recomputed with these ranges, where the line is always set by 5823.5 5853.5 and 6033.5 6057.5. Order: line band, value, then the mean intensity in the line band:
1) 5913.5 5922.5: 0.1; 9.71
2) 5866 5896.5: 5.3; 8.1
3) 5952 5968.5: 0.4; 9.55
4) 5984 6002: 0.0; 9.79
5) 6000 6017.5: 0.1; 9.76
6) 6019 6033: 0.3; 9.59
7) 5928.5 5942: -0.2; 9.95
